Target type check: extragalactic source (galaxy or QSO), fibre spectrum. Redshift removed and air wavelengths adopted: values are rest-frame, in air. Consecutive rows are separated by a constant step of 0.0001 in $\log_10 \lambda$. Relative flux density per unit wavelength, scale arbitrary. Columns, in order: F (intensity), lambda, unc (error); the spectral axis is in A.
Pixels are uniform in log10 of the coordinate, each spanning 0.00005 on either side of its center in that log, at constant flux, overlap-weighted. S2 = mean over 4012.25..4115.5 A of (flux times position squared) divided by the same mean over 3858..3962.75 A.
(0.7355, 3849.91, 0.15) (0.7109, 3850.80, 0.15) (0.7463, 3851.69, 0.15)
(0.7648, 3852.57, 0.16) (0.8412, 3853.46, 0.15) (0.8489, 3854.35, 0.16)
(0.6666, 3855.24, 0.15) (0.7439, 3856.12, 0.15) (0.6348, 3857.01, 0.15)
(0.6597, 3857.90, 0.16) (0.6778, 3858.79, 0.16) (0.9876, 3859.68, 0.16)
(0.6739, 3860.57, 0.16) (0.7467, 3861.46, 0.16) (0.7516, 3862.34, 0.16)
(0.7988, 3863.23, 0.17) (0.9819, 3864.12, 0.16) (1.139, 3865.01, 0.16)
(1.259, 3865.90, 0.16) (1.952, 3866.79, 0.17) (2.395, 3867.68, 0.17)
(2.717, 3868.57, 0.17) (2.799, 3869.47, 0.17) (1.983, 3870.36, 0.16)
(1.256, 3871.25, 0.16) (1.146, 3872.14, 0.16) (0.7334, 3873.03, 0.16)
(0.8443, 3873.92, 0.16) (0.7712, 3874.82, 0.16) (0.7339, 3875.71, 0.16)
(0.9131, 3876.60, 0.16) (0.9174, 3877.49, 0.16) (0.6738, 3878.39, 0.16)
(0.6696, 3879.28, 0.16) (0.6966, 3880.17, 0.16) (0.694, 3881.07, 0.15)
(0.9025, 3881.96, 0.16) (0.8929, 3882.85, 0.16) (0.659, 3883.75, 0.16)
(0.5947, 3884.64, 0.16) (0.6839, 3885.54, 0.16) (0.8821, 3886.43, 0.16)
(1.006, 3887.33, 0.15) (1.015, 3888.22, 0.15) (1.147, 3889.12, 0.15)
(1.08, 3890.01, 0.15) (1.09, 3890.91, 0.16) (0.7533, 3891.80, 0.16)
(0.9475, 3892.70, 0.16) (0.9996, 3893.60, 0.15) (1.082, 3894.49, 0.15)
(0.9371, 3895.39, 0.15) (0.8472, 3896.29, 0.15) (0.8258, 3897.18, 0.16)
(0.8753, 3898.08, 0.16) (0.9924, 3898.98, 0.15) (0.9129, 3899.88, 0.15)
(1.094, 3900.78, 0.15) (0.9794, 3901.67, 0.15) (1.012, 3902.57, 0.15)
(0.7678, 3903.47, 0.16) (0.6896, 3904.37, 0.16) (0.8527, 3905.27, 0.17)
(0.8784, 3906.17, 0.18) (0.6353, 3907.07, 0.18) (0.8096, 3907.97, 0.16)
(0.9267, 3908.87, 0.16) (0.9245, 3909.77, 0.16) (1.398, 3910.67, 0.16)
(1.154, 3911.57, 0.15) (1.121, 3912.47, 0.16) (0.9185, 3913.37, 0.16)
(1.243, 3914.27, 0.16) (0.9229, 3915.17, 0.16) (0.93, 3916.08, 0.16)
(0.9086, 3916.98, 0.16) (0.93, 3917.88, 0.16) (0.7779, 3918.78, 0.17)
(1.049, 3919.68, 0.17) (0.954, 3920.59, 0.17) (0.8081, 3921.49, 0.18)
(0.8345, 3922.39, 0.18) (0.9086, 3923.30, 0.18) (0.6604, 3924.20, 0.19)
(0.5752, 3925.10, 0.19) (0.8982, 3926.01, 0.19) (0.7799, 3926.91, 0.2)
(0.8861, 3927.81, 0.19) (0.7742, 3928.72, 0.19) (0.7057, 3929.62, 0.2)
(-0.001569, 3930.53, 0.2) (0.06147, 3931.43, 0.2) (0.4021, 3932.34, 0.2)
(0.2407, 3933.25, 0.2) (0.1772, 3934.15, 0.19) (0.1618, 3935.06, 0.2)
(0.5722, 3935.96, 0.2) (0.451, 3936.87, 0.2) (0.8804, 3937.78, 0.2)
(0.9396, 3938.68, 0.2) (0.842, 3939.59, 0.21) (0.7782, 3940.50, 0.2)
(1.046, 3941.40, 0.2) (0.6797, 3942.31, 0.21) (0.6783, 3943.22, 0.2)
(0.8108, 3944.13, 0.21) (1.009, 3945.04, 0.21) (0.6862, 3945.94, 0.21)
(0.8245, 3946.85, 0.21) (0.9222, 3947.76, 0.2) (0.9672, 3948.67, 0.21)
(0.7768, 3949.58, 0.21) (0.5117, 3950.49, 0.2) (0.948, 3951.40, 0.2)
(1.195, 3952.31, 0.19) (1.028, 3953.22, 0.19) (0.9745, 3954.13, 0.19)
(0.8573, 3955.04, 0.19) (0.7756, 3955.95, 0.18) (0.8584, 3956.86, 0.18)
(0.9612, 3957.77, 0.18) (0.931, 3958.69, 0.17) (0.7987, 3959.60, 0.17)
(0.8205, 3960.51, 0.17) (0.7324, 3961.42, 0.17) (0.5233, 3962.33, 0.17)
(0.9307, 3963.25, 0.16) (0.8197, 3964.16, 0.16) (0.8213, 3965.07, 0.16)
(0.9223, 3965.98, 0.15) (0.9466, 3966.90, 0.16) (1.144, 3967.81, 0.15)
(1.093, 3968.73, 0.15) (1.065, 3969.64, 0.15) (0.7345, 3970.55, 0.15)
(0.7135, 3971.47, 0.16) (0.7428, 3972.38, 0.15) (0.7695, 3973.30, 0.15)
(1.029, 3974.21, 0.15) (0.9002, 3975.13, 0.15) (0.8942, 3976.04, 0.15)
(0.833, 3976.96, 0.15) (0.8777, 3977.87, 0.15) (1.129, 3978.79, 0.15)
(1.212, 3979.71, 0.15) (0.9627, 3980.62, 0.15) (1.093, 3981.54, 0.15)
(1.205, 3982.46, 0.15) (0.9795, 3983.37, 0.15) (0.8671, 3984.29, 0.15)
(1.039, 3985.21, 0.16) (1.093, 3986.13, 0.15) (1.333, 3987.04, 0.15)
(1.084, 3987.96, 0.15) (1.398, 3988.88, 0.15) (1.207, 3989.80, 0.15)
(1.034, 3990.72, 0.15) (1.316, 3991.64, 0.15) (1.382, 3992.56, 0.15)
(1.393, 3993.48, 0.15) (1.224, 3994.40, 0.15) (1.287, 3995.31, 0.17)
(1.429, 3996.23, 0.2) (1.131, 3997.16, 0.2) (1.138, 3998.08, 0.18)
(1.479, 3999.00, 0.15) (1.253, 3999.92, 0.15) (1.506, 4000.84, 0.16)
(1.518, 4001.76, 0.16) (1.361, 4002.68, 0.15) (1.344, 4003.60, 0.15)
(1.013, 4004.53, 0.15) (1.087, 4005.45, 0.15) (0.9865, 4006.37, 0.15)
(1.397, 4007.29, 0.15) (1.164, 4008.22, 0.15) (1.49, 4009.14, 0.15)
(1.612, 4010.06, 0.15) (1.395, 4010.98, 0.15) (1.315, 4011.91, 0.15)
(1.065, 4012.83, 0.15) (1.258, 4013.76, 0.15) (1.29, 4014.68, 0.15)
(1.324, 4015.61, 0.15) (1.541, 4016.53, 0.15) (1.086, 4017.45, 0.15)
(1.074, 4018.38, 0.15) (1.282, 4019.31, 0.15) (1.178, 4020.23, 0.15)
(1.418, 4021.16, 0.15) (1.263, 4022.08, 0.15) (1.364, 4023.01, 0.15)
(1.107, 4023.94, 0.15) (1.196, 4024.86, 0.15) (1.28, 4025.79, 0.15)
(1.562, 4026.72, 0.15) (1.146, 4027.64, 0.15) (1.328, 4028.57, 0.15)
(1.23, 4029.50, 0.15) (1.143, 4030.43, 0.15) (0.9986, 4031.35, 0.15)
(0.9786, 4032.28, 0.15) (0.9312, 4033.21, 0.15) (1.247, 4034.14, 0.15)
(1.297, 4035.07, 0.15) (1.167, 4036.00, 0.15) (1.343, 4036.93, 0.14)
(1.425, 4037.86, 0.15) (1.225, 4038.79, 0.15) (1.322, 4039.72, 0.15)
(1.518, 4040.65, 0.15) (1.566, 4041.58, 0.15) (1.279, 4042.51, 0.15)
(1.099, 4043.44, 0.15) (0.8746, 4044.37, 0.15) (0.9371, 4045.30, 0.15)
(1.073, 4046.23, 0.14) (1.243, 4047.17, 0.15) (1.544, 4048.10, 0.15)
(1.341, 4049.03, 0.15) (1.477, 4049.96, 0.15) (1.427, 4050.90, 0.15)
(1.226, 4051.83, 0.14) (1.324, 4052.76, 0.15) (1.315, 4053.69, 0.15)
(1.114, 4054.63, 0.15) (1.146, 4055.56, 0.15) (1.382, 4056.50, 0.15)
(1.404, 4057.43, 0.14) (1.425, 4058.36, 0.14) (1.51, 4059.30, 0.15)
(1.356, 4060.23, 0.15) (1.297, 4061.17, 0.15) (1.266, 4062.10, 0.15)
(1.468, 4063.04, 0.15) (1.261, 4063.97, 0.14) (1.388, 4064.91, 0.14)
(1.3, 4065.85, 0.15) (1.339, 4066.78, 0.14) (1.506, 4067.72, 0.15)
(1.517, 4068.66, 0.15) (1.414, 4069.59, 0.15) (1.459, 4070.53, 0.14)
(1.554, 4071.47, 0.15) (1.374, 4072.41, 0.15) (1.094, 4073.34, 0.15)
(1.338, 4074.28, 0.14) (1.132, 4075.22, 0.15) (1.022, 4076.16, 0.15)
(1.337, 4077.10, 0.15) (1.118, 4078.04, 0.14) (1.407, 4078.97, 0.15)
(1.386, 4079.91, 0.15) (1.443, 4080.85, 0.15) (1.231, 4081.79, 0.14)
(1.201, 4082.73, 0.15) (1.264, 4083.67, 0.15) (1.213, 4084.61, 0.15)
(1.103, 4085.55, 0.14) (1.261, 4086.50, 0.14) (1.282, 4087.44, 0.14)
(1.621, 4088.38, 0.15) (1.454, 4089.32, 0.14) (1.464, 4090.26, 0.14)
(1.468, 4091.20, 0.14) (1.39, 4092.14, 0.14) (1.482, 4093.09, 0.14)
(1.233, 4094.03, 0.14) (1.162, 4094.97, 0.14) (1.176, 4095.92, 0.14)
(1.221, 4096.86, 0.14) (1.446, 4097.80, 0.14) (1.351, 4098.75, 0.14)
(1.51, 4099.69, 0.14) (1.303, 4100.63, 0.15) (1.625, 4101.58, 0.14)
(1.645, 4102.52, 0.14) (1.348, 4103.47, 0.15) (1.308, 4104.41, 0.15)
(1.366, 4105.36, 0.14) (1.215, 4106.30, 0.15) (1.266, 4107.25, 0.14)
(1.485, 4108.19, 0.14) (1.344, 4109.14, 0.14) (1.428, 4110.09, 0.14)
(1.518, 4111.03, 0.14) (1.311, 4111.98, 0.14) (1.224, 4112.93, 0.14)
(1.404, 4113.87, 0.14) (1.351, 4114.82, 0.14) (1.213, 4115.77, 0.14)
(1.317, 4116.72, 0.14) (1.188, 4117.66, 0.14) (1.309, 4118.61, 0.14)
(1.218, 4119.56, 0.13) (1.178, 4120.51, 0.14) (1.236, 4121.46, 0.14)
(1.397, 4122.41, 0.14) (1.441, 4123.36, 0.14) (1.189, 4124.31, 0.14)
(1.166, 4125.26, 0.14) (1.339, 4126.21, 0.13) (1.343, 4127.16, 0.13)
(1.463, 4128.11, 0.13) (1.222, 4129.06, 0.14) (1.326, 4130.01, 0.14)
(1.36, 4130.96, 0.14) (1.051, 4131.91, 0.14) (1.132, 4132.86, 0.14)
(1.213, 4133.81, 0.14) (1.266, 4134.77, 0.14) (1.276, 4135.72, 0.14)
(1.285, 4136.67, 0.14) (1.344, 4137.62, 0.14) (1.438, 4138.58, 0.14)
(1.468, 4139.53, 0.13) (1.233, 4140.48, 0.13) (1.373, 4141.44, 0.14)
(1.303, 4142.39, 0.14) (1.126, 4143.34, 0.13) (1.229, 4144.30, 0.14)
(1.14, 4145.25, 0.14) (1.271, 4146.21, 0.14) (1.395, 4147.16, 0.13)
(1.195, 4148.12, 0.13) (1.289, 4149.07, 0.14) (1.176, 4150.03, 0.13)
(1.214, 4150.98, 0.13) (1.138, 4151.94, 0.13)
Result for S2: 1.57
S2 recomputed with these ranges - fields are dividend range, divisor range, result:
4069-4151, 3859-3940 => 1.59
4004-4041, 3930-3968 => 1.74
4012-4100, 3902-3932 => 1.66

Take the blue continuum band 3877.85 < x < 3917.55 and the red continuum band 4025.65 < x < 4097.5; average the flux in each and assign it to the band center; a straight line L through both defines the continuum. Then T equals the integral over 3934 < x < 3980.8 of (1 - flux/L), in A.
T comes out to 9.3 A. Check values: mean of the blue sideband 0.91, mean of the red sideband 1.3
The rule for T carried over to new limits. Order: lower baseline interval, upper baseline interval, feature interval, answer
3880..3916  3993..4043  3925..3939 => 6.8 A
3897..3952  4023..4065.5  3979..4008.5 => -3.9 A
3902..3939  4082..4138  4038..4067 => -3.9 A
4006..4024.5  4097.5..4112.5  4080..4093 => 0.3 A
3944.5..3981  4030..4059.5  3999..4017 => -3.7 A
